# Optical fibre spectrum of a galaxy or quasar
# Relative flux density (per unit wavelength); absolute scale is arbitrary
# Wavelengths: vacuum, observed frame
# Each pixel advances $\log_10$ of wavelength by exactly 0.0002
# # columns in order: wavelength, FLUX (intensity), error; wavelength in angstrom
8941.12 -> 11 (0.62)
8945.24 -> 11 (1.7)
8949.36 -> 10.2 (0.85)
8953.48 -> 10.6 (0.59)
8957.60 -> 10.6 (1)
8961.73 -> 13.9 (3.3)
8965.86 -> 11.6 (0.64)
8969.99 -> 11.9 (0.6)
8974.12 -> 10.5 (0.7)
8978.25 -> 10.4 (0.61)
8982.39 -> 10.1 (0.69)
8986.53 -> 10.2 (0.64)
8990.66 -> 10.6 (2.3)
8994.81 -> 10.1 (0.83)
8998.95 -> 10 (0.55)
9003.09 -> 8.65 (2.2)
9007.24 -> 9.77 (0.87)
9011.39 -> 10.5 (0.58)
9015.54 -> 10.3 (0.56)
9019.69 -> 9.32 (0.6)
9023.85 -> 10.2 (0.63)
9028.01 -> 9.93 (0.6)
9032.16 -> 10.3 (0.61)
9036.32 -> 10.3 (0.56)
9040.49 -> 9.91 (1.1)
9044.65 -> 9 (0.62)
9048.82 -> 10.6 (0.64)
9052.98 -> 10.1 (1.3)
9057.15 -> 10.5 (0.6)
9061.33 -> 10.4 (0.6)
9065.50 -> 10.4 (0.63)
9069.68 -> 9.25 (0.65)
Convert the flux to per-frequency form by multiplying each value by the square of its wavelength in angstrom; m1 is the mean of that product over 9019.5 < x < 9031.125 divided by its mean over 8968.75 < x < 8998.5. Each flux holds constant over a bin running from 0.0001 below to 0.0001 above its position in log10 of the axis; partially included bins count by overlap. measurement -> 0.96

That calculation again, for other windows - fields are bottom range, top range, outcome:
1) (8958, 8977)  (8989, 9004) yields 0.85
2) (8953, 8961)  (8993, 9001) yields 0.91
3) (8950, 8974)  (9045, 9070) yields 0.90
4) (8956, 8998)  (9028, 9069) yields 0.94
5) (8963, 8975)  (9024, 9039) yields 0.89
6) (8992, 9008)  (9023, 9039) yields 1.06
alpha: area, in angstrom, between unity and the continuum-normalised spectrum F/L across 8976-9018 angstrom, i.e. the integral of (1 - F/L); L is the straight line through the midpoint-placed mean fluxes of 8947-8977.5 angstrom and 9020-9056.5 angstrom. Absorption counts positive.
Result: 2.6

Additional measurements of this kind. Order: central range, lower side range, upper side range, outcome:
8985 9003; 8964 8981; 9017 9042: 1.0 angstrom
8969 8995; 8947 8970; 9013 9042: 1.0 angstrom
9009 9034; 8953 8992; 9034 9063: 0.9 angstrom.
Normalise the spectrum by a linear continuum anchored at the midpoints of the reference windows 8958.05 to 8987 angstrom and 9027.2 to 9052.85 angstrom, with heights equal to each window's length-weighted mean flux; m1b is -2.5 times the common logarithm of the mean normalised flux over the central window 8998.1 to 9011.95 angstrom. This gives 0.110 mag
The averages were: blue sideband 11.2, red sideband 10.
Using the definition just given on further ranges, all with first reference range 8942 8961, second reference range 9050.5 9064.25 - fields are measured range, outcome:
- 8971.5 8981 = 0.02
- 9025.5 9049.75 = 0.05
